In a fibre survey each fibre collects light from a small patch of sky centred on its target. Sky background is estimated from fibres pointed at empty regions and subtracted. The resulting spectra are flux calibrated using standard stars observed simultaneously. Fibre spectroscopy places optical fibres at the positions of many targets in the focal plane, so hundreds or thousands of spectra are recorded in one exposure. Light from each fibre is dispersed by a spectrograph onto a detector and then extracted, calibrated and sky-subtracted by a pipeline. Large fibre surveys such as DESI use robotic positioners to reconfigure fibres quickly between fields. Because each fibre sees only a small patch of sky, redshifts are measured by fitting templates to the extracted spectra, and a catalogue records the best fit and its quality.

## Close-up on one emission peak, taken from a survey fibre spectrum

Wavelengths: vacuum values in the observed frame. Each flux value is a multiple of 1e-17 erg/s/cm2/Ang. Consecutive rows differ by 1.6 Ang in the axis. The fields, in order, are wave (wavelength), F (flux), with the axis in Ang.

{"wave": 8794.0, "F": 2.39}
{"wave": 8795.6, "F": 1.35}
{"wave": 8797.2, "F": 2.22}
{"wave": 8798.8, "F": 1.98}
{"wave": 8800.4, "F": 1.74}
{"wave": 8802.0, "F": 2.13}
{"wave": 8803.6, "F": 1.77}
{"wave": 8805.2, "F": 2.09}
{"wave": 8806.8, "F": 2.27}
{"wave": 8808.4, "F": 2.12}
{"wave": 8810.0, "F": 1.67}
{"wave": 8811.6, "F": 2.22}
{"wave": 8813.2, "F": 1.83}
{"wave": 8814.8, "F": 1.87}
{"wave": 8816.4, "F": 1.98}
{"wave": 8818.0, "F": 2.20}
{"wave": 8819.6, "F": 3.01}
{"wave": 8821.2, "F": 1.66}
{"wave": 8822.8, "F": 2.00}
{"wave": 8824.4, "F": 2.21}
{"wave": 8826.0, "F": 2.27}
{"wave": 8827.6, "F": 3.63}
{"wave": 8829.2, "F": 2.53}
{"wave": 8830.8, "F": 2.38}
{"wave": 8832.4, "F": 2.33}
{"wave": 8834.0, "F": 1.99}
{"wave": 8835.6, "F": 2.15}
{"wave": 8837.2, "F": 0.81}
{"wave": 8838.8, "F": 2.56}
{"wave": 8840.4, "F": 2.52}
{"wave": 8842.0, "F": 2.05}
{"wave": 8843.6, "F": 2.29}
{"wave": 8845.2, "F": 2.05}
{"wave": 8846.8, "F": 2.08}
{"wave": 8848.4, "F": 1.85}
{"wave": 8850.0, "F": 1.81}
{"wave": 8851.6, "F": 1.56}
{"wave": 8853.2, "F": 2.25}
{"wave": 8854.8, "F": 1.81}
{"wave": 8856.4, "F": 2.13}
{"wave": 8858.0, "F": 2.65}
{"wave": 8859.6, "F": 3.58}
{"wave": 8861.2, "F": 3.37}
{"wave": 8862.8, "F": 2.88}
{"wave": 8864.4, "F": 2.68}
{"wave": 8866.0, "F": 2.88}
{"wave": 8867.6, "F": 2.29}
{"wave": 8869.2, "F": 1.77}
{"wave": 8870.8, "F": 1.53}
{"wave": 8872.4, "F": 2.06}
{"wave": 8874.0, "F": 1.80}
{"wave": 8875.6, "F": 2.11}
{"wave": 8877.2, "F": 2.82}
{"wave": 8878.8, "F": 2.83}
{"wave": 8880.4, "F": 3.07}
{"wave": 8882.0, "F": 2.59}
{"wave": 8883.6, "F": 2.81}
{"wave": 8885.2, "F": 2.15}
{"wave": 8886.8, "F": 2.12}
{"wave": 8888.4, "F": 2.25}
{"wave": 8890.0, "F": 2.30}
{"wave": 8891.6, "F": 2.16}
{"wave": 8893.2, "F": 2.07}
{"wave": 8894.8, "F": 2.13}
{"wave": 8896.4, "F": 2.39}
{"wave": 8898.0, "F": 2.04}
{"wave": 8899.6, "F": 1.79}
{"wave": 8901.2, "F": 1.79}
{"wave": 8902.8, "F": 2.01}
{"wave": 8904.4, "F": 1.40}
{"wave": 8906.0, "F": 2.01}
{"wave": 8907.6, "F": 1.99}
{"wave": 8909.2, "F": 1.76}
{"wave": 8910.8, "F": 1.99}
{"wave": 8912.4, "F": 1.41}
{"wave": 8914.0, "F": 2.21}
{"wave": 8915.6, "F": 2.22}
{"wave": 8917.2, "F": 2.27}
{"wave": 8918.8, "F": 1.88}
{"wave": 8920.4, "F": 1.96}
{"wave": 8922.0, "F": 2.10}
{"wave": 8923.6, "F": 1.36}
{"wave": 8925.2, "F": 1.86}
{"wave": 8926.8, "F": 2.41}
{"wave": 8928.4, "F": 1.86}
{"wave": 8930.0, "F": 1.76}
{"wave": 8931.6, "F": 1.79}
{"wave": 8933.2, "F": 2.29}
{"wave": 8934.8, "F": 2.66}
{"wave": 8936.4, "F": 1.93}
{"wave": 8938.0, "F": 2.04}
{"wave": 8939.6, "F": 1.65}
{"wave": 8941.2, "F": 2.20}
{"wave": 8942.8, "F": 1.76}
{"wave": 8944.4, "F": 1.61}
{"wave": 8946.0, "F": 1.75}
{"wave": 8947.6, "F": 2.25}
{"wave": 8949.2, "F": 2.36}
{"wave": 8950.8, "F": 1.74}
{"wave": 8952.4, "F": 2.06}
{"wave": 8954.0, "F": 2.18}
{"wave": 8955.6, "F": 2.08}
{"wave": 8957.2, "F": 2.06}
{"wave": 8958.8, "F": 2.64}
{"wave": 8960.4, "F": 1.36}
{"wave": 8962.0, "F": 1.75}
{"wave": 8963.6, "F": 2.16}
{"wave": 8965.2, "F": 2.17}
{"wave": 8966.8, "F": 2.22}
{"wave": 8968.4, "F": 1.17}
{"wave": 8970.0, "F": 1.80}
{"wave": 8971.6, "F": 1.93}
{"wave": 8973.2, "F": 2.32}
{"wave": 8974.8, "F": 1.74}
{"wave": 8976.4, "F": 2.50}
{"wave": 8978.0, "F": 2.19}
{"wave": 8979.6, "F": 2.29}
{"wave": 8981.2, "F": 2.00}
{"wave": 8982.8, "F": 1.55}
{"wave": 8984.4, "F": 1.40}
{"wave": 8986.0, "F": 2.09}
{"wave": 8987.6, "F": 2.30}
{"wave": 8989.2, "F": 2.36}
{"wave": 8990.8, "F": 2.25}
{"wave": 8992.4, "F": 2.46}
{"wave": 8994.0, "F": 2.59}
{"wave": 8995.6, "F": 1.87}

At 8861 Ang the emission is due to [S II]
